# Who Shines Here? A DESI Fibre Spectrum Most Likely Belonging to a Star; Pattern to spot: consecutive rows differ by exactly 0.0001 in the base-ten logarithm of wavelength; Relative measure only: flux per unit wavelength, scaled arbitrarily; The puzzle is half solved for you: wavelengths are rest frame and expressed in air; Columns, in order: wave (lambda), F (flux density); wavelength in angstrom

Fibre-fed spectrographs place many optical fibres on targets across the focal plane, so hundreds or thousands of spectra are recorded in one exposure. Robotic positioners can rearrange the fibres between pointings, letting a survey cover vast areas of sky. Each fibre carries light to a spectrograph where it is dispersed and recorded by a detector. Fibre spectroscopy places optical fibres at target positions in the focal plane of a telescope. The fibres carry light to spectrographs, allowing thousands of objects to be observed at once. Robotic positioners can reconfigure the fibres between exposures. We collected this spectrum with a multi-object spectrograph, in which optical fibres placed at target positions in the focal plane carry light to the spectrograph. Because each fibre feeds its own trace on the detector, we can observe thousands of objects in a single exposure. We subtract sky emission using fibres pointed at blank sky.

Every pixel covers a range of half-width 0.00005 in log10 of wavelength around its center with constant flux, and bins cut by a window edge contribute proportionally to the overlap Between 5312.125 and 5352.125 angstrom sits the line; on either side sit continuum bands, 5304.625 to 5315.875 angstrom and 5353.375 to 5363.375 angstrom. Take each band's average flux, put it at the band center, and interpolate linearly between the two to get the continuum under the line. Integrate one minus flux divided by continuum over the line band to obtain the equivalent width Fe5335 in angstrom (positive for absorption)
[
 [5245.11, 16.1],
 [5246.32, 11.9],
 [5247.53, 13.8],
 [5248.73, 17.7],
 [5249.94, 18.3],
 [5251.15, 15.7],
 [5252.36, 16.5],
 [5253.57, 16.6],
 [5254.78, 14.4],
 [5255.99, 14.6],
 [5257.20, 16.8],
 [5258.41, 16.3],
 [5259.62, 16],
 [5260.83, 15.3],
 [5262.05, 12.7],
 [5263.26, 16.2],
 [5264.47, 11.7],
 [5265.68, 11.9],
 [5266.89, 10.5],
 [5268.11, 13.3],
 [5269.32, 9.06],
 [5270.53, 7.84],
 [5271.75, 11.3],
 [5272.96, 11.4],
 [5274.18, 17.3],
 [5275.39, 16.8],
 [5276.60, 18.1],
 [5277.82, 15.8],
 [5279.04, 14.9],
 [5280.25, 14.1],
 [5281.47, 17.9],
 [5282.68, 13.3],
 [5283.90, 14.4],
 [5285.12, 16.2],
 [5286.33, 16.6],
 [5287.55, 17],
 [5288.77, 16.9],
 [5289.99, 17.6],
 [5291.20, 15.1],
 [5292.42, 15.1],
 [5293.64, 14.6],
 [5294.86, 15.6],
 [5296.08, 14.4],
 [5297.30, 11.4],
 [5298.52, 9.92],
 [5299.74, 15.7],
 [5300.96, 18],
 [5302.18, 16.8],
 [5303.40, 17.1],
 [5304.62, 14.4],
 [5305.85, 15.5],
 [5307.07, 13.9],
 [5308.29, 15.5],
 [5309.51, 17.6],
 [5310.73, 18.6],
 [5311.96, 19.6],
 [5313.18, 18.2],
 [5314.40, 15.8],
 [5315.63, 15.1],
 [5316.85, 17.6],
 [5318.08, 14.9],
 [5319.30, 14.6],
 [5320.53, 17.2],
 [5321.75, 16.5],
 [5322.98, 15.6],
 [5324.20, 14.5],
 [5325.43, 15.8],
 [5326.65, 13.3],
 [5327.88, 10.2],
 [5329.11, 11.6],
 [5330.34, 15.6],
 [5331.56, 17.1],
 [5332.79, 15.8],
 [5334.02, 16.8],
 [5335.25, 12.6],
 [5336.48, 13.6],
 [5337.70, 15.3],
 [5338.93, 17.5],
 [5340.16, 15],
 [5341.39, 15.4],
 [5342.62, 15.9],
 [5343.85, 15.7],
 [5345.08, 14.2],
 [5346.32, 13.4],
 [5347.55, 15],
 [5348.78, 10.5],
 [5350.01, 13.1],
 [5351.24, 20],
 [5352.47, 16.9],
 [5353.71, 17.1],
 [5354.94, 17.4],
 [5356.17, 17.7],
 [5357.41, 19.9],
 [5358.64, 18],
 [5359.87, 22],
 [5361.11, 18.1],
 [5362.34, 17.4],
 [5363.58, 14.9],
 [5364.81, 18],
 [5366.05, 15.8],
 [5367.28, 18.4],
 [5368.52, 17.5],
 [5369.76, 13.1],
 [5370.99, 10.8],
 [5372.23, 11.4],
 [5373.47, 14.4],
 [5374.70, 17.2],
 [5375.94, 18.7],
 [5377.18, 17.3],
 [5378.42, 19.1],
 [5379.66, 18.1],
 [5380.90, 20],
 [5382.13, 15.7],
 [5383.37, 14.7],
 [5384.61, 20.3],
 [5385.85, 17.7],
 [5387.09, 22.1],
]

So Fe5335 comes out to 5.03 angstrom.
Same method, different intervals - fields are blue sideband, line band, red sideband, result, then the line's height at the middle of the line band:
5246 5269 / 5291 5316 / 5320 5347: -1.3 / 14.8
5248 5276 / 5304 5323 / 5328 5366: -1.3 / 15.3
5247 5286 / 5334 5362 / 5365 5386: -0.2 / 16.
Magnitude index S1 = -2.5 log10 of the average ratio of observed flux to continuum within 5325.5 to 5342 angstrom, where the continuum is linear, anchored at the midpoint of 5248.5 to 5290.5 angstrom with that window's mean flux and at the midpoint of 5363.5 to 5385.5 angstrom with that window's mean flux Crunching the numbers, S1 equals 0.086 mag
